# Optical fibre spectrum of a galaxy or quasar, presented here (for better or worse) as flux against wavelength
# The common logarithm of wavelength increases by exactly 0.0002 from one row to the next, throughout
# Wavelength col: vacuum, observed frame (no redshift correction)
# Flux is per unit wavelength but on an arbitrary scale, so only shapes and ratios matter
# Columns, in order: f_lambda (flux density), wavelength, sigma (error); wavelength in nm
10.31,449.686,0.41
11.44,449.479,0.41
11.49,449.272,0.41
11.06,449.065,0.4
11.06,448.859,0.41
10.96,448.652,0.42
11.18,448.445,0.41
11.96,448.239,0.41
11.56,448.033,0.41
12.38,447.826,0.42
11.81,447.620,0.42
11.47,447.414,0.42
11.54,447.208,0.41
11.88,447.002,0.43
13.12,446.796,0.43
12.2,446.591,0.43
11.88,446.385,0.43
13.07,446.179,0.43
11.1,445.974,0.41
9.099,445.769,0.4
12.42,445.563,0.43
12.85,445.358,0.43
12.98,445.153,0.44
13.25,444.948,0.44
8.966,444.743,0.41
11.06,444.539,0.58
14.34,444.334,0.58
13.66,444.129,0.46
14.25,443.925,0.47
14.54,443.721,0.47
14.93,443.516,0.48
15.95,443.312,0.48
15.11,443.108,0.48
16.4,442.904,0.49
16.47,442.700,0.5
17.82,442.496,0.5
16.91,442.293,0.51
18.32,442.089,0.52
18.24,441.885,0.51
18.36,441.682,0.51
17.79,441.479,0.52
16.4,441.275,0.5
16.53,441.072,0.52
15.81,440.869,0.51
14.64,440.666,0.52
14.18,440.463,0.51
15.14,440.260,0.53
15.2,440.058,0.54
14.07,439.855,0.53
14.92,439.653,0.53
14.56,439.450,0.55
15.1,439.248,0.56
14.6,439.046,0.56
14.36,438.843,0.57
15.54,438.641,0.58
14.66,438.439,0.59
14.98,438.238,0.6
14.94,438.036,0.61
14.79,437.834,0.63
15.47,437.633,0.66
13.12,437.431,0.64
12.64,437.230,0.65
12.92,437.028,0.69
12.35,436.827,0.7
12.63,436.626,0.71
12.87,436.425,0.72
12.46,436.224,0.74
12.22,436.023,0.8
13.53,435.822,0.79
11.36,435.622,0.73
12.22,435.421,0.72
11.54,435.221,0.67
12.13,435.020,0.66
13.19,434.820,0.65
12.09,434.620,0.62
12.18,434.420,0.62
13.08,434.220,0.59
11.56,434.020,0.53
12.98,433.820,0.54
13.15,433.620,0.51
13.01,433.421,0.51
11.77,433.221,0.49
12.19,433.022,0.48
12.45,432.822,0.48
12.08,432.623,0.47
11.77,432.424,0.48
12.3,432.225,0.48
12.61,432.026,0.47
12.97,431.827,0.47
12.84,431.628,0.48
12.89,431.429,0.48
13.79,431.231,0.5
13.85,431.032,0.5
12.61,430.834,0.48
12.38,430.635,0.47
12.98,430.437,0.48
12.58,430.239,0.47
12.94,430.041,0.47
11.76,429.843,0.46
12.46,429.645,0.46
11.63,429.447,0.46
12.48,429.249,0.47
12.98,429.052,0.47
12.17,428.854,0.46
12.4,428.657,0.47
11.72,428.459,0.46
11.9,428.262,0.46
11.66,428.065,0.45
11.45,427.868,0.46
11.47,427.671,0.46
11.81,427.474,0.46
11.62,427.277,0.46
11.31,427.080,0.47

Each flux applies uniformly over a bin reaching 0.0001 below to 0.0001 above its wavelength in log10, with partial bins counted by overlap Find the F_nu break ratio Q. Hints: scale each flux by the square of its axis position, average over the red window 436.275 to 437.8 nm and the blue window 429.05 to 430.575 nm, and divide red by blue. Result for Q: 1.10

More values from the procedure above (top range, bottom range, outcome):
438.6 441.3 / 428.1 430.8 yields 1.28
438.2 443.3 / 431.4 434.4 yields 1.32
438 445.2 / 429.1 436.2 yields 1.26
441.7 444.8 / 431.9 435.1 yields 1.29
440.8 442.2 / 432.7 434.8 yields 1.44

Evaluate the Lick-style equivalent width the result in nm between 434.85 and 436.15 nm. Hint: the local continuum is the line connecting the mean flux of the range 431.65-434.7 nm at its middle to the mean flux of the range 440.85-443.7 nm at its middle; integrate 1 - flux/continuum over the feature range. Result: 0.125 nm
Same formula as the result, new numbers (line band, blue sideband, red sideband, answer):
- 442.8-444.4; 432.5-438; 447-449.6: -0.40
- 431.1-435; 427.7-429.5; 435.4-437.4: -0.08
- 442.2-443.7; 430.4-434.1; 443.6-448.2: -0.46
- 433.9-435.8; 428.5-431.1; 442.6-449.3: 0.05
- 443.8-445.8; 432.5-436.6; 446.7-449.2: -0.10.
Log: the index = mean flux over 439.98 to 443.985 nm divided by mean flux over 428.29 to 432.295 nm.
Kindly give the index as 1.3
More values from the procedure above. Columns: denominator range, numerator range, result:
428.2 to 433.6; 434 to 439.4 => 1.06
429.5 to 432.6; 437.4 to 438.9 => 1.17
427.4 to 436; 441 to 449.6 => 1.09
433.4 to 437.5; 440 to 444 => 1.29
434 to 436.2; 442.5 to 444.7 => 1.19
